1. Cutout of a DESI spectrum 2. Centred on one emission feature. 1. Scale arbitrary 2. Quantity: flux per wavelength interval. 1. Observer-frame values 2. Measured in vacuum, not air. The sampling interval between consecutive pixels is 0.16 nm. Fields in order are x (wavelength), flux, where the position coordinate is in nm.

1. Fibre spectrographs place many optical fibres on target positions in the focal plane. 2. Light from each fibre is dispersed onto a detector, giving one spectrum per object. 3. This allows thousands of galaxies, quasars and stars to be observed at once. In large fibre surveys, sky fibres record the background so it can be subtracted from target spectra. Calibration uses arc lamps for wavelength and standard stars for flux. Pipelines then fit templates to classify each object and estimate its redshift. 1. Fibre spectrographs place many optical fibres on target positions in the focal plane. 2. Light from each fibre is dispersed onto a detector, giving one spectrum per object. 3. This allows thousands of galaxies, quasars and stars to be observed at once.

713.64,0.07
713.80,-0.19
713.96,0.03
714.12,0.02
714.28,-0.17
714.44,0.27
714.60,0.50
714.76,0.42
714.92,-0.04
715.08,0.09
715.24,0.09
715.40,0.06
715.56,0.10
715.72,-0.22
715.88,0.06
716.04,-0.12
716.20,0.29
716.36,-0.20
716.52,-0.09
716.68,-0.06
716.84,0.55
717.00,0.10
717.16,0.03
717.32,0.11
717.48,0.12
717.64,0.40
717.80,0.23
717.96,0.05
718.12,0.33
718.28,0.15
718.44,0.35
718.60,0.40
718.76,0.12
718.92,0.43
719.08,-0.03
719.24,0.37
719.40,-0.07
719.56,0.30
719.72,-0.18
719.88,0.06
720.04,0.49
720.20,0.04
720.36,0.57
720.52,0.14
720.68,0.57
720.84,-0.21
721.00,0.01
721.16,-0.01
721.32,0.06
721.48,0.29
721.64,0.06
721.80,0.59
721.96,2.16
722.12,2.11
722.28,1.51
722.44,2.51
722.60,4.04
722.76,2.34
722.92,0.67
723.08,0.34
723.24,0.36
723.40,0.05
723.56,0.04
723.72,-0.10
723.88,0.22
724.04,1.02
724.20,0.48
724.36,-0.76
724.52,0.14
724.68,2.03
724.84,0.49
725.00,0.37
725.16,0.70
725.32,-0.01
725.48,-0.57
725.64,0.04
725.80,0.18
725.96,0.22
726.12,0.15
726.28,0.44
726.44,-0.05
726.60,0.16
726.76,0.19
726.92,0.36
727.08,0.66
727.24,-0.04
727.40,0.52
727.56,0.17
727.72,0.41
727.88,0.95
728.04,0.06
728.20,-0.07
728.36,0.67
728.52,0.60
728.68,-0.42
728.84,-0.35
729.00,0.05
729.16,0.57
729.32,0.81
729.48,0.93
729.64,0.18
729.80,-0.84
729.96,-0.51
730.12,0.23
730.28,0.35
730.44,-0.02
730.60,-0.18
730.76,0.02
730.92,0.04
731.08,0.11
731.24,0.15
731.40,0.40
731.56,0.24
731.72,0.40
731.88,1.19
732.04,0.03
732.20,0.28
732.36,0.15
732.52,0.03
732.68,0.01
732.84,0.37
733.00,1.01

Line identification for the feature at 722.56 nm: [O II]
